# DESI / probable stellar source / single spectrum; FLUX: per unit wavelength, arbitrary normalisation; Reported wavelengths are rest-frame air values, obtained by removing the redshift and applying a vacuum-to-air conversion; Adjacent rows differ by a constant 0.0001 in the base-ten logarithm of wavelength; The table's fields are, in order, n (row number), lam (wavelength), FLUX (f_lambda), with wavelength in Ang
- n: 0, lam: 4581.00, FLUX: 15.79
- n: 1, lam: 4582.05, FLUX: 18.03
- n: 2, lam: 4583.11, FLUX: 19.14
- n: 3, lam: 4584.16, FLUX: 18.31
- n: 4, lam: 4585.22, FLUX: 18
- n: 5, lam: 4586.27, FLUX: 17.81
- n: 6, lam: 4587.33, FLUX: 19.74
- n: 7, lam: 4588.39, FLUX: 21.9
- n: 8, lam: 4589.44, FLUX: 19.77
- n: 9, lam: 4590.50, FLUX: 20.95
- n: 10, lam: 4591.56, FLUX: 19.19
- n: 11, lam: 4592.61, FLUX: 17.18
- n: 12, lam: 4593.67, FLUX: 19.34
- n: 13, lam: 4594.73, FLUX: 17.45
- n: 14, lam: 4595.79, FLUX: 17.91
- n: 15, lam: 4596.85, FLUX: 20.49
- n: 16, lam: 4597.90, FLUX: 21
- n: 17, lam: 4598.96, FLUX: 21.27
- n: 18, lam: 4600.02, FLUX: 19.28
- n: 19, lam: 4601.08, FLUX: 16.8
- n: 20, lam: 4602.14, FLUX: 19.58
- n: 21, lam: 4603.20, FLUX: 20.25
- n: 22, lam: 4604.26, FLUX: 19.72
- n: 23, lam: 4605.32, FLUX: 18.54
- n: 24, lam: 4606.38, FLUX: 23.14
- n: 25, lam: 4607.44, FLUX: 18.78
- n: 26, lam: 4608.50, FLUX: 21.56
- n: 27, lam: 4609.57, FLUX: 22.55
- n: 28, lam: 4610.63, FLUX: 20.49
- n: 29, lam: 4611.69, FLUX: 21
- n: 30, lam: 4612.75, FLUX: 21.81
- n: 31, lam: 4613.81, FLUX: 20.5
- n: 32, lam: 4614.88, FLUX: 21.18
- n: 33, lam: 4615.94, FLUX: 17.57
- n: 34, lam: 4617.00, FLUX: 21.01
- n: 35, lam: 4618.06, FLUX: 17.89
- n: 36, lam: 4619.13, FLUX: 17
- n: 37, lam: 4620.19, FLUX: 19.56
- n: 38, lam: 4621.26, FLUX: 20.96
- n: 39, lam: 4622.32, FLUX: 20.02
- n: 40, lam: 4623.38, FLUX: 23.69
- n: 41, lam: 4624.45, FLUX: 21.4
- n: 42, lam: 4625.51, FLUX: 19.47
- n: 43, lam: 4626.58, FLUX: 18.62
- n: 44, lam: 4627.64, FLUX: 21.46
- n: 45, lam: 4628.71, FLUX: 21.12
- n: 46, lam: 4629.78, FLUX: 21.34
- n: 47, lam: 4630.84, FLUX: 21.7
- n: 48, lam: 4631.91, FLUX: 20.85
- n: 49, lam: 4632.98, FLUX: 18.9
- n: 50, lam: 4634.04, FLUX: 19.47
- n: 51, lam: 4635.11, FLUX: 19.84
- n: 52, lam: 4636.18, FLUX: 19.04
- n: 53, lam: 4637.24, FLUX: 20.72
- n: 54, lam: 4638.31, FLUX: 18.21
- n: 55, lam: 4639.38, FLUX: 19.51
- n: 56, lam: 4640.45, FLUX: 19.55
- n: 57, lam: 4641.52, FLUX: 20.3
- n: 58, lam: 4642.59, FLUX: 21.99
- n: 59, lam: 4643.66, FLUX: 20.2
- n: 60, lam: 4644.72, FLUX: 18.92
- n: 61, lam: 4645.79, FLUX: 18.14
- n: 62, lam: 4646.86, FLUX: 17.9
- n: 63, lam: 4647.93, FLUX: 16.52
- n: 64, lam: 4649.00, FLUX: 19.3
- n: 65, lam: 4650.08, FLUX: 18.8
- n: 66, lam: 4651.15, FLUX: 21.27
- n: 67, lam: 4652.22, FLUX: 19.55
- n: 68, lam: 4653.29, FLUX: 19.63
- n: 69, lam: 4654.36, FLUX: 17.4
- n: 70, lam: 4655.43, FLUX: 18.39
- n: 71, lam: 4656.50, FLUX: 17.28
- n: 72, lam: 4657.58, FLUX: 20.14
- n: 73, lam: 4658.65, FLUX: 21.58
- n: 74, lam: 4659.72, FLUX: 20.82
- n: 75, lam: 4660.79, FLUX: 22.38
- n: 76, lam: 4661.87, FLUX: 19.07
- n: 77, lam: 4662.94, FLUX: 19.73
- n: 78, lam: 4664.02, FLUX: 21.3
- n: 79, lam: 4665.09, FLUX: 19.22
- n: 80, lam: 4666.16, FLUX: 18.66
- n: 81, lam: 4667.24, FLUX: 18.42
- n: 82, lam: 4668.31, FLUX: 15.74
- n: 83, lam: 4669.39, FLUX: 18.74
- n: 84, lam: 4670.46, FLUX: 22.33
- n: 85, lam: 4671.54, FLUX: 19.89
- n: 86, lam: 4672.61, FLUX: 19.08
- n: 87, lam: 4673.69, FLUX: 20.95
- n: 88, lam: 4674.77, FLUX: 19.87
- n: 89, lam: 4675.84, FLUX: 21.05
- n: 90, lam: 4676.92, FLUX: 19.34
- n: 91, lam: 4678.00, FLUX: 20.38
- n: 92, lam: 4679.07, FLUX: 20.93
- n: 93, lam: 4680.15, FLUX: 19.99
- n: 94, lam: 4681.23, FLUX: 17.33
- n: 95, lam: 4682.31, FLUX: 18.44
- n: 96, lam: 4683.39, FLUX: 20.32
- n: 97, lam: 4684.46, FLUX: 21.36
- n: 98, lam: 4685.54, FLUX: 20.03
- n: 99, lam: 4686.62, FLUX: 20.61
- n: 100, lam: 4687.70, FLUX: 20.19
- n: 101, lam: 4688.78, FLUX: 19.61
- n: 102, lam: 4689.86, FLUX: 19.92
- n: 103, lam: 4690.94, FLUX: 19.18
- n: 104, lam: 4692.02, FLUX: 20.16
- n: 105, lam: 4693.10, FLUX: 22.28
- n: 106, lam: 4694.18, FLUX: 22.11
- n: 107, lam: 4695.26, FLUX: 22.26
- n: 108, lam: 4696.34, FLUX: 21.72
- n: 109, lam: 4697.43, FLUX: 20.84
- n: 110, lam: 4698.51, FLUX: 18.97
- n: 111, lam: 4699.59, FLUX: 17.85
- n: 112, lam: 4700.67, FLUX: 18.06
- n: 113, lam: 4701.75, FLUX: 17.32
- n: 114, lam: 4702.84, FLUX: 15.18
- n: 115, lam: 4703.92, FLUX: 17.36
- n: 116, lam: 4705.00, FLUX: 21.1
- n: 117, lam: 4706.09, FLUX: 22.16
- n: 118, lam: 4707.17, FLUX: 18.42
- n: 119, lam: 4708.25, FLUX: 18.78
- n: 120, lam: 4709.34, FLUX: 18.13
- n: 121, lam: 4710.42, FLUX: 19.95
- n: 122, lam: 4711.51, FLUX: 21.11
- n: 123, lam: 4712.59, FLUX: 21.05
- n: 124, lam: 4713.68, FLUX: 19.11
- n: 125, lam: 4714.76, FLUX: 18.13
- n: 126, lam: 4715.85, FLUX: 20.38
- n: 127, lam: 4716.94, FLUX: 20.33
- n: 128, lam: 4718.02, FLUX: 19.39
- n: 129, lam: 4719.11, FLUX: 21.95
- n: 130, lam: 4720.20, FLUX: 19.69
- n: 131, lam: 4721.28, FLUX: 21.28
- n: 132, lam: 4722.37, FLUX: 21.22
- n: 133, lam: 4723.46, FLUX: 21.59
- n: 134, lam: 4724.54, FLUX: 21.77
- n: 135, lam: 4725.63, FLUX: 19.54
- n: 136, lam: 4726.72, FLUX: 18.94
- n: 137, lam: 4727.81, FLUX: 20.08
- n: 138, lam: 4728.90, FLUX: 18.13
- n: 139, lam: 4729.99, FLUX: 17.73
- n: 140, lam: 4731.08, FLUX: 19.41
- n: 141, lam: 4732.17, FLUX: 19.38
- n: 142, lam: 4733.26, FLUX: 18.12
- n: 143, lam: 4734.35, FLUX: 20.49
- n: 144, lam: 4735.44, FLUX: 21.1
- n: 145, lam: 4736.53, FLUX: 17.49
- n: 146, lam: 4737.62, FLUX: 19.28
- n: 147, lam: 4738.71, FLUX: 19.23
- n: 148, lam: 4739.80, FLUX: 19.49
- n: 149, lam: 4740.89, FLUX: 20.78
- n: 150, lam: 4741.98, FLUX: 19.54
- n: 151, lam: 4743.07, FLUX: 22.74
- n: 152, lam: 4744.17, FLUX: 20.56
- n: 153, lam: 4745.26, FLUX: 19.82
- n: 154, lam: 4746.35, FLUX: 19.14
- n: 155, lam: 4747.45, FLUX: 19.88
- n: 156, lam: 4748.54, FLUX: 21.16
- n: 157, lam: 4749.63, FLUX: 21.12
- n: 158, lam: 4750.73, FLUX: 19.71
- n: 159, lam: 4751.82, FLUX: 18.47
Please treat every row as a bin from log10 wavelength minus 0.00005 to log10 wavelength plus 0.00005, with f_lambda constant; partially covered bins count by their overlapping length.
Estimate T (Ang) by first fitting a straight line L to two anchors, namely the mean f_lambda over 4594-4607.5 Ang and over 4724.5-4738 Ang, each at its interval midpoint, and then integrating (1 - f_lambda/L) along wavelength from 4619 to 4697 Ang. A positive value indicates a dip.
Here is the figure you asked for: -2.0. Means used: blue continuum 19.6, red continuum 19.2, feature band 19.9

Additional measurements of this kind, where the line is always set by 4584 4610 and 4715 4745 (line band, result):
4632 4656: 0.6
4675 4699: -0.6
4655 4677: 0.1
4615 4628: -0.1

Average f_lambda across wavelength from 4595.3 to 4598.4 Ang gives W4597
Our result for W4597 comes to 19.9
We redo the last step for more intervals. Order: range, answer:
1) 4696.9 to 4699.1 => 19.9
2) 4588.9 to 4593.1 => 19.3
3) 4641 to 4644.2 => 20.9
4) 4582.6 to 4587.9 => 18.6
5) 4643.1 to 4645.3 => 19.6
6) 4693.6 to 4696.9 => 22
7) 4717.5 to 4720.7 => 20.3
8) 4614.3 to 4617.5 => 19.9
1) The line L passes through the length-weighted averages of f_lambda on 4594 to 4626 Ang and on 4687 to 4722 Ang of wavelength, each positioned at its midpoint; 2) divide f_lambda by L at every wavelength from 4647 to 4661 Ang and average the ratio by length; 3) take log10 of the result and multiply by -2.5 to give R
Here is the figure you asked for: 0.03 mag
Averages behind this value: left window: 20.1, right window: 19.8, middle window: 19.4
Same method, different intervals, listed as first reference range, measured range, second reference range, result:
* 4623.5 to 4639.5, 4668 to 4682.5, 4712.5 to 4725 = 0.04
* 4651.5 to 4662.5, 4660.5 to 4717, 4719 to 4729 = 0.02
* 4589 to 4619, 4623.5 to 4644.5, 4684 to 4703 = -0.02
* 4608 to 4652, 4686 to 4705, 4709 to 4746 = 0.02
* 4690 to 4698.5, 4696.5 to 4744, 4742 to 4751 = 0.06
